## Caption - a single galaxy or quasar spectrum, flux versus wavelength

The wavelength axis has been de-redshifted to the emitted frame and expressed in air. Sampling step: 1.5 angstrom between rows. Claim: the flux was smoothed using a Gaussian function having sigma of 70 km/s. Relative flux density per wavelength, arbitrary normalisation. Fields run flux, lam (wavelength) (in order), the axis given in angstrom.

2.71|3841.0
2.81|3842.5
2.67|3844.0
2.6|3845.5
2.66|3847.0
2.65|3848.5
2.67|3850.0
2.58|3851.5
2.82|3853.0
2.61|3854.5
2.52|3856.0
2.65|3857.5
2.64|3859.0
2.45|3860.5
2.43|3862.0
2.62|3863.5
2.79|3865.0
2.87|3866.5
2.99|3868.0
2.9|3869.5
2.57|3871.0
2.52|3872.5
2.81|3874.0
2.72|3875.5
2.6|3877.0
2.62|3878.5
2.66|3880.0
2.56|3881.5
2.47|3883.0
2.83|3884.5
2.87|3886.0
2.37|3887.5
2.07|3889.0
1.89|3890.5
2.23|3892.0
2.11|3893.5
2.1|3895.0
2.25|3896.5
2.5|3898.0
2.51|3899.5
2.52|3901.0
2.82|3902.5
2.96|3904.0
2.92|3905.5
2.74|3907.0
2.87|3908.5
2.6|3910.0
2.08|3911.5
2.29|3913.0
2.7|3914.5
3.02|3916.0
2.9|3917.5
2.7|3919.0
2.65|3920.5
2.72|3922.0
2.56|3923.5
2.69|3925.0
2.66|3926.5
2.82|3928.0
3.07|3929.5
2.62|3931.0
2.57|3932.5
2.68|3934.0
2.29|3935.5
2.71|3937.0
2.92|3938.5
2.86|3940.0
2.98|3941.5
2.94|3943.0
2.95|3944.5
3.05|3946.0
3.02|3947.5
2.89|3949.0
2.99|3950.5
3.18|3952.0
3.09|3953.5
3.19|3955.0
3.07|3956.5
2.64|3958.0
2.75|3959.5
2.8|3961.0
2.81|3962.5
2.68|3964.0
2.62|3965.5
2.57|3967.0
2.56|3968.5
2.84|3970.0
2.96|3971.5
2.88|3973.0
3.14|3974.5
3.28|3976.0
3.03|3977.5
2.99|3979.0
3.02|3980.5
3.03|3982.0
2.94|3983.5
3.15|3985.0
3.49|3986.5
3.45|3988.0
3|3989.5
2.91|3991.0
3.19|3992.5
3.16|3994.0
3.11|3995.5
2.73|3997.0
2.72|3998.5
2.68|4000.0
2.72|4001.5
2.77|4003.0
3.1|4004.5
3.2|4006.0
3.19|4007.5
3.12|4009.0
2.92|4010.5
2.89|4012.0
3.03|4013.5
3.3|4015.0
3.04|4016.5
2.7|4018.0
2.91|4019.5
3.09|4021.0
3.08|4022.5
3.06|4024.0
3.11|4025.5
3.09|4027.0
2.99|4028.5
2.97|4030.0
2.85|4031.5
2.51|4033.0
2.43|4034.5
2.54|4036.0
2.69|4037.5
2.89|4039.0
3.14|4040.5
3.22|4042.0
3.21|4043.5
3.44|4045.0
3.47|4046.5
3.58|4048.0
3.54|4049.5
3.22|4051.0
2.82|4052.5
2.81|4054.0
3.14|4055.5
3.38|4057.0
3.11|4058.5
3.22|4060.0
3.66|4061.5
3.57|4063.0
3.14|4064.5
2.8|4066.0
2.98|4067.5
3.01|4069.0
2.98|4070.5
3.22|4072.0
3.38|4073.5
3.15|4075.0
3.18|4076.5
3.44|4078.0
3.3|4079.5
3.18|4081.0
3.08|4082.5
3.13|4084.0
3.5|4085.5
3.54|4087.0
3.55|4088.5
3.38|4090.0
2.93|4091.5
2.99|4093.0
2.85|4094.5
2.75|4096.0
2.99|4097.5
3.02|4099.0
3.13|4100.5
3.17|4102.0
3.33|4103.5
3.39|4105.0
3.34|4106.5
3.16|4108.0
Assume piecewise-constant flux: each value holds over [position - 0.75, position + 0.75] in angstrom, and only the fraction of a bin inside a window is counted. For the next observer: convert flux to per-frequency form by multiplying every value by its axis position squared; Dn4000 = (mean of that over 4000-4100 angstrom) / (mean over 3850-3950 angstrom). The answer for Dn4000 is 1.26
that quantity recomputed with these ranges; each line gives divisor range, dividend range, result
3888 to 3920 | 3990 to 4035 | 1.24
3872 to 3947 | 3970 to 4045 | 1.19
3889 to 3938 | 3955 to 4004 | 1.18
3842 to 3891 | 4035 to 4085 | 1.33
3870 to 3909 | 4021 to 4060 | 1.30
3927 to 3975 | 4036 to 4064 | 1.19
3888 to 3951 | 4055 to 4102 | 1.30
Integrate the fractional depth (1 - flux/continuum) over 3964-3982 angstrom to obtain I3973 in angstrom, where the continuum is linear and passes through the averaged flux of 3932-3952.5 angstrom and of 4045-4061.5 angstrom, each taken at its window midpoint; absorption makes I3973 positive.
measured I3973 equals 0.5 angstrom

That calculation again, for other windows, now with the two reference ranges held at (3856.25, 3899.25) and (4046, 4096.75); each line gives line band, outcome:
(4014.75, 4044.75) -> 1.1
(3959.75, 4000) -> -0.9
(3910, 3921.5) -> 0.2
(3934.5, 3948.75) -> -0.5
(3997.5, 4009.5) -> 0.2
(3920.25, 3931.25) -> -0.1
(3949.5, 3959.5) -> -0.7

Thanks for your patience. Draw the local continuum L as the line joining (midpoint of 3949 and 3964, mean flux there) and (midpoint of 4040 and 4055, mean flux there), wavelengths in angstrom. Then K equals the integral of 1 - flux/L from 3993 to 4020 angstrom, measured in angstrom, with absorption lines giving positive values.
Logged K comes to 1.2 angstrom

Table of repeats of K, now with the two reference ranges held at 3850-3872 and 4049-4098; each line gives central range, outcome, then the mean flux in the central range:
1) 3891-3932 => 2.69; 2.61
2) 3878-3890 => 0.82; 2.54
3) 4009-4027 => 0.16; 3.02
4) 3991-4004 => 0.46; 2.89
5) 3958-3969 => 0.88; 2.68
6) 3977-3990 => -0.71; 3.13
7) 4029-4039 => 1.28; 2.69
